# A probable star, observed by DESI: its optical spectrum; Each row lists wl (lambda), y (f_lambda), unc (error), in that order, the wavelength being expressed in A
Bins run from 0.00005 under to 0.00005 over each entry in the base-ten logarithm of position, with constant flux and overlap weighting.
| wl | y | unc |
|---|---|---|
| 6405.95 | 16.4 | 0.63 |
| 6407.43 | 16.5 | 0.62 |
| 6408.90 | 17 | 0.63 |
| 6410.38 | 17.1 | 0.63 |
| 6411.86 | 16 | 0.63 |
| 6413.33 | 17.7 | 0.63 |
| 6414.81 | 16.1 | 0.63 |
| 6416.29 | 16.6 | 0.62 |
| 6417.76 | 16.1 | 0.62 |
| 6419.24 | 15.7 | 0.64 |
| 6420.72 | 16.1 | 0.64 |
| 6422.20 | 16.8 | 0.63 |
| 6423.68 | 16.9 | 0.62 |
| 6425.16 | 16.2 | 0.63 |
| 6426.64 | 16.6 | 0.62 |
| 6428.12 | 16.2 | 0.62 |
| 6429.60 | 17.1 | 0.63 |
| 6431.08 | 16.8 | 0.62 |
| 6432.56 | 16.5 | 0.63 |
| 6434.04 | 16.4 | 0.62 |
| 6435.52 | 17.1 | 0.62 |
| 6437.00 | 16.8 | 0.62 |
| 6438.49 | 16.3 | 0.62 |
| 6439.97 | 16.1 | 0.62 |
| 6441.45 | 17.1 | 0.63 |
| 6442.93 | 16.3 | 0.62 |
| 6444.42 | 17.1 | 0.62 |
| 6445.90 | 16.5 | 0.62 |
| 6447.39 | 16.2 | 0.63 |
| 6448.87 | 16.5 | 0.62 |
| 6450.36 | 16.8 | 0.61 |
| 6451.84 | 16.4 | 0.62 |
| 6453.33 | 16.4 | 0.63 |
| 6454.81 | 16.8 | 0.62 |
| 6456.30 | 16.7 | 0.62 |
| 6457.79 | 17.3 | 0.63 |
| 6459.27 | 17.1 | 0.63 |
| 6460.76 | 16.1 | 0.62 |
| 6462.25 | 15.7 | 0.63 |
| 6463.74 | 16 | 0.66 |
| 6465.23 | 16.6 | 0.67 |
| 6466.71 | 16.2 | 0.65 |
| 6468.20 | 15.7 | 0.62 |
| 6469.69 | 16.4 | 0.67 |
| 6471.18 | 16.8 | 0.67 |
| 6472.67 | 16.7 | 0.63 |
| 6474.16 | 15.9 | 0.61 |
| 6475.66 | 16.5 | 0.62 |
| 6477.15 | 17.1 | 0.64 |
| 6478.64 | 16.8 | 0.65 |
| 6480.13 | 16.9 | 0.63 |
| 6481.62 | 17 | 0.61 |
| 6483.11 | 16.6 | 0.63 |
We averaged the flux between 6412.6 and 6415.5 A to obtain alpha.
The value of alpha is 16.9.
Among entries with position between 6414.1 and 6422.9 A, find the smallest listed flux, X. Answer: 15.7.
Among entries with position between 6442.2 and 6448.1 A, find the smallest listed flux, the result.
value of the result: 16.2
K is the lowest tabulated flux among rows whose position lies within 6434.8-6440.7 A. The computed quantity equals 16.1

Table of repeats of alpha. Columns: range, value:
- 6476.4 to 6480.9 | 17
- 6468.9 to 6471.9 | 16.6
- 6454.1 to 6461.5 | 16.8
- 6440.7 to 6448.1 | 16.6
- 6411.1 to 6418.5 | 16.5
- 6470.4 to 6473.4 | 16.7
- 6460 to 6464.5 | 15.9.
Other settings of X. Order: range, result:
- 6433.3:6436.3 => 16.4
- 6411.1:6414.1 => 16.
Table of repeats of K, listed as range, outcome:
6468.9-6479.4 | 15.9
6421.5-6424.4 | 16.8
